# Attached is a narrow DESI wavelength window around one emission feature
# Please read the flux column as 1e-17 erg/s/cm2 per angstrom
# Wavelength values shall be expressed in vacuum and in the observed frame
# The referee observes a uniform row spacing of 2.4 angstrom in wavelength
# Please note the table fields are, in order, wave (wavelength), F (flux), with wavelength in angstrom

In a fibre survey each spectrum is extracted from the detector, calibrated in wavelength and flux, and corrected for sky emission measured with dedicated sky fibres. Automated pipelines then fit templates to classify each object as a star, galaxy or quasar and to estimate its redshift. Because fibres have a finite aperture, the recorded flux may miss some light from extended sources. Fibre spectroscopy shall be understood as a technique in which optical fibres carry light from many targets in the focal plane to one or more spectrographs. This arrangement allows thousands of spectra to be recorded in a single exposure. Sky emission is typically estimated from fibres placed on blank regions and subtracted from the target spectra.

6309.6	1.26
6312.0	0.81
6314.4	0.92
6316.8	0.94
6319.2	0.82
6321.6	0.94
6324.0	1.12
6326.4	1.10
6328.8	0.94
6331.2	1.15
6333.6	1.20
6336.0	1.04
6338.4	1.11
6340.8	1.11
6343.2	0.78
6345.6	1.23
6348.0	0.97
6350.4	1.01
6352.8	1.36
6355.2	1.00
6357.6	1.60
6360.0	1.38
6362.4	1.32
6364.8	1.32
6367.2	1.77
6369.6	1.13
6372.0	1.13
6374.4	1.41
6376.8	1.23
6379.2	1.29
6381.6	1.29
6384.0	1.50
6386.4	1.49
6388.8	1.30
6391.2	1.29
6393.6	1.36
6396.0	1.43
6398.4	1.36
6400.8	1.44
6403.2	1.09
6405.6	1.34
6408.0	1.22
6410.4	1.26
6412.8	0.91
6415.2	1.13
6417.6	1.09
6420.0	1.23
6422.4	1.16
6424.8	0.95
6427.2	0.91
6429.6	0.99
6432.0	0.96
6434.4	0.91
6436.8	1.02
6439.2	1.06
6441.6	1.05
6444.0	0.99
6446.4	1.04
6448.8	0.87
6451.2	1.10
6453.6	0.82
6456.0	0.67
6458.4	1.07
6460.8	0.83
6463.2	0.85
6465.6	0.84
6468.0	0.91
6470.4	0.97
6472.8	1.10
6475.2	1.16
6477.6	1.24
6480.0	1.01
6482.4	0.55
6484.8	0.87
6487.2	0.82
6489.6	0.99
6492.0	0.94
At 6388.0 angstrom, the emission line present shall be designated Mg II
